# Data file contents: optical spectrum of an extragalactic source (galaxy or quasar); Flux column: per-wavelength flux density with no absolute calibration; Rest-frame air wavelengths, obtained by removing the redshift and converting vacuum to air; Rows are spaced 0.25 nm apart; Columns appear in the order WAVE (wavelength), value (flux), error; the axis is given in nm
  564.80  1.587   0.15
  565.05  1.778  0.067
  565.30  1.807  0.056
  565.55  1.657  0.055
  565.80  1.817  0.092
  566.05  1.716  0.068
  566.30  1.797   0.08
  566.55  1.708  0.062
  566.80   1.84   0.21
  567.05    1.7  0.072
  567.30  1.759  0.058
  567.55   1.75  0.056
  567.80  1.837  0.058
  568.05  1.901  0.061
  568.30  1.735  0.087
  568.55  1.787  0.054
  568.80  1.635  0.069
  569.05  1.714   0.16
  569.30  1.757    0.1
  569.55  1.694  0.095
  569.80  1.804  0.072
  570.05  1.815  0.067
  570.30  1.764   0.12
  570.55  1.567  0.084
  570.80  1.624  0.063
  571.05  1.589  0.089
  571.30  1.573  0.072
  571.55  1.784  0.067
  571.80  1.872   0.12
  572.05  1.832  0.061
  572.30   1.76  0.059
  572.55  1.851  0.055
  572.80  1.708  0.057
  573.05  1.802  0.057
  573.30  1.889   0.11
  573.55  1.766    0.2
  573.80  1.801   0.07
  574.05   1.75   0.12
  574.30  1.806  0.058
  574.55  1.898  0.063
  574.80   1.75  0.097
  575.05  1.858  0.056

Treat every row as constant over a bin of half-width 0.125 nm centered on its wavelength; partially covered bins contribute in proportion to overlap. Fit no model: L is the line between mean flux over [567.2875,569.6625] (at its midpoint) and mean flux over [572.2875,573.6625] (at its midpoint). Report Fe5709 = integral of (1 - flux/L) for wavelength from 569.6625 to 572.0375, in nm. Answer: 0.08 nm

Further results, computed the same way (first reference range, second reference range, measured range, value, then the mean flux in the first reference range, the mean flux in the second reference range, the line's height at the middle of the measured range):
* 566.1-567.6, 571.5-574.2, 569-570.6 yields 0.04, 1.76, 1.8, 1.78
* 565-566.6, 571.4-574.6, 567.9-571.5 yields 0.14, 1.76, 1.81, 1.78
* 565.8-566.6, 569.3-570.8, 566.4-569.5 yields -0.03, 1.76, 1.72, 1.74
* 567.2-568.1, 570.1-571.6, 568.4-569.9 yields 0.00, 1.81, 1.65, 1.73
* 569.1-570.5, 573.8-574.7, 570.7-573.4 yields 0.05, 1.75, 1.81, 1.78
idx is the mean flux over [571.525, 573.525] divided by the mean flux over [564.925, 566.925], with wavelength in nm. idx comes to 1.03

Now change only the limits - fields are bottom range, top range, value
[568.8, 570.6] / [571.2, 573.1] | 1.03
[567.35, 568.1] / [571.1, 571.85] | 0.94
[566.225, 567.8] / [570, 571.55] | 0.94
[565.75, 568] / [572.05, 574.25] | 1.01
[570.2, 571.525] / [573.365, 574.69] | 1.11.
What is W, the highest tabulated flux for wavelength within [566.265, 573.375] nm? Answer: 1.901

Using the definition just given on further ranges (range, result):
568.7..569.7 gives 1.757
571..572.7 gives 1.872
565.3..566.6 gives 1.817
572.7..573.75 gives 1.889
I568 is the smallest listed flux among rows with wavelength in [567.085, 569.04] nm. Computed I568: 1.635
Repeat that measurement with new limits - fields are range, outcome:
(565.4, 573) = 1.567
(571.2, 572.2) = 1.573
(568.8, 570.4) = 1.694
